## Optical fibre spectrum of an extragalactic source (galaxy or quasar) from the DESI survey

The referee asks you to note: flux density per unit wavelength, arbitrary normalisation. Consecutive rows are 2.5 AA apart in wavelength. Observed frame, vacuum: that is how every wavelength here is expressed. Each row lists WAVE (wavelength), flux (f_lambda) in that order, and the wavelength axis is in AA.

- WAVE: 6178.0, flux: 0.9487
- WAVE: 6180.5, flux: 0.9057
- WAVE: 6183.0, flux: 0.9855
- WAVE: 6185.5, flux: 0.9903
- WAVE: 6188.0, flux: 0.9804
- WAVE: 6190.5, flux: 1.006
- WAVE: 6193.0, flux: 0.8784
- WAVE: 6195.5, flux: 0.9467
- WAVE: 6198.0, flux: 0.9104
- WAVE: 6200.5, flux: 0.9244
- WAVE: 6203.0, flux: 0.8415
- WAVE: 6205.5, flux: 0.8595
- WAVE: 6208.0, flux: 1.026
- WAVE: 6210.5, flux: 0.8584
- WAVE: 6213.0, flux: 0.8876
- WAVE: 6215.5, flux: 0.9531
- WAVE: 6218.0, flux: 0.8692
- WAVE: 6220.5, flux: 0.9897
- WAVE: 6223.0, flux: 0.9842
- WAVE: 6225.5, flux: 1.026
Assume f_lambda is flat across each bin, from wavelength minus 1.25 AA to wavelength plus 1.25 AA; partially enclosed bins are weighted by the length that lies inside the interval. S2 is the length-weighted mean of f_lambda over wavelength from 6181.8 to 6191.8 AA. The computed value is 0.99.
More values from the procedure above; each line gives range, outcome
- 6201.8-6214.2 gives 0.895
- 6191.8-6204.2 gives 0.901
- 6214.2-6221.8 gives 0.937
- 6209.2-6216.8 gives 0.9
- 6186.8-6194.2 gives 0.955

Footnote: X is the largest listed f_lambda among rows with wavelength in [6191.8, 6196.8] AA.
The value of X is 0.9467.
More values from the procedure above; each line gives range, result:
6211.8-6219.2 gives 0.9531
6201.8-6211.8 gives 1.026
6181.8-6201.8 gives 1.006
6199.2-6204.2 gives 0.9244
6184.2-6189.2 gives 0.9903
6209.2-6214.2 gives 0.8876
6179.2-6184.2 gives 0.9855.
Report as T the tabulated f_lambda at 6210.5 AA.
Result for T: 0.8584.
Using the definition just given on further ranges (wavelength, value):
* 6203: 0.8415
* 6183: 0.9855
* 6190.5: 1.006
